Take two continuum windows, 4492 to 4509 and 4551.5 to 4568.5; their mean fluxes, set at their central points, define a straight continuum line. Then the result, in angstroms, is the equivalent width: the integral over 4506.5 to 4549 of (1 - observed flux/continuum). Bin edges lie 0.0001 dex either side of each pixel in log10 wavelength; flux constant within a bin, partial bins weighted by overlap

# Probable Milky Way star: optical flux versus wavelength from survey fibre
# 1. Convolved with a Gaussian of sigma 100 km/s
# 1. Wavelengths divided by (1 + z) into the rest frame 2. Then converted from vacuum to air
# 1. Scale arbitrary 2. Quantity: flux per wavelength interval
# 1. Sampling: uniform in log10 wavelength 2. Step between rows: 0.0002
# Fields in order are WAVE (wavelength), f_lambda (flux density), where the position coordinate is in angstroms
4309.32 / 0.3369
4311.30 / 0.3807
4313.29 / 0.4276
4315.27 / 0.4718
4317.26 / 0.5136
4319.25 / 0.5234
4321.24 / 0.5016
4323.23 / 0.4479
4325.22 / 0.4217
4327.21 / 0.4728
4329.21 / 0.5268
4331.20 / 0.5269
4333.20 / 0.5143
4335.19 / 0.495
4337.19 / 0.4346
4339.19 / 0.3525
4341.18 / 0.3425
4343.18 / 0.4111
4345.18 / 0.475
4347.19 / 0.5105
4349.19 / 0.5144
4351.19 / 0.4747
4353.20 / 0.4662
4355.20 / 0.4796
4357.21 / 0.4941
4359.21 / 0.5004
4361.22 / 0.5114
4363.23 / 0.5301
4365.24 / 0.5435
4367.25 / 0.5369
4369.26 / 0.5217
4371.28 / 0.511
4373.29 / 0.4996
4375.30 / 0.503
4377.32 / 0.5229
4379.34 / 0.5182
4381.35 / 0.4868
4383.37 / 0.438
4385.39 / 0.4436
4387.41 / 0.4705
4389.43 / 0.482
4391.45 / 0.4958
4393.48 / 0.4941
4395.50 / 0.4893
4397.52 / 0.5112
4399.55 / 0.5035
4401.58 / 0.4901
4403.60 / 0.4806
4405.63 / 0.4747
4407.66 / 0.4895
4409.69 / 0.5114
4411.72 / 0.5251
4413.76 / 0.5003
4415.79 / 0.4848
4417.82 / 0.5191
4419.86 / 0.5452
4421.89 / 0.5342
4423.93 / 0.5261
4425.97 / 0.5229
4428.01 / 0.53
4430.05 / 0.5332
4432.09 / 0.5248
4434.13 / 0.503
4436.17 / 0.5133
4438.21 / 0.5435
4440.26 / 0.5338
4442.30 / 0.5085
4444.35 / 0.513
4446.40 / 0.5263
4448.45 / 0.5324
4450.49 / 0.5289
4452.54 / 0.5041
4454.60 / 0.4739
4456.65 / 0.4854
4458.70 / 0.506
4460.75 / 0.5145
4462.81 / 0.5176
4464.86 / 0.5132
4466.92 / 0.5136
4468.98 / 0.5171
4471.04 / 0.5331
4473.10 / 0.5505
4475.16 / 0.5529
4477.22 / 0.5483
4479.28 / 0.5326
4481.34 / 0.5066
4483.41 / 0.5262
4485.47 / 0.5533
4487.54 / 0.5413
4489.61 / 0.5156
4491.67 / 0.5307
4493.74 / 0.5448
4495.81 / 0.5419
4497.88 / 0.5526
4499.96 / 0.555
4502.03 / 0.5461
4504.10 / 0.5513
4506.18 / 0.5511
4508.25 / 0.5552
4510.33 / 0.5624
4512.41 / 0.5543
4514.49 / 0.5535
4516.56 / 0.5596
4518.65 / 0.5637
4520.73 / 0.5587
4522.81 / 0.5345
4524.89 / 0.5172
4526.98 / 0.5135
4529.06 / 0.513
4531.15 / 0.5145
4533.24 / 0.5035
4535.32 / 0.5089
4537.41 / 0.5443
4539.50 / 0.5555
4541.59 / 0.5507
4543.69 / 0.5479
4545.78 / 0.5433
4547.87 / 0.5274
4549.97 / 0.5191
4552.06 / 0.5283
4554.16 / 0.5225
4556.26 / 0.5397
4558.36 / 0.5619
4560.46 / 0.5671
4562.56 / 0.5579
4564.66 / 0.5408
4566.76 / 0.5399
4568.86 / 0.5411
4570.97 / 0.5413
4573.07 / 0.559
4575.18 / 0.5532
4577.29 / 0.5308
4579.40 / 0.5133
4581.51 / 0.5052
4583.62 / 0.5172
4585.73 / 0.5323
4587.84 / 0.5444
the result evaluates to 0.6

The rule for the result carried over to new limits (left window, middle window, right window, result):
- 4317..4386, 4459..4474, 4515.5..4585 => -0.2 angstroms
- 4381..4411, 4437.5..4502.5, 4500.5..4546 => -1.2 angstroms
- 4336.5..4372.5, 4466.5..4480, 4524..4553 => -0.7 angstroms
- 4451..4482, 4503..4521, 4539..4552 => -0.9 angstroms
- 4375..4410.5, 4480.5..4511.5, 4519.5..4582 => -1.4 angstroms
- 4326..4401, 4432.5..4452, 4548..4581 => -0.6 angstroms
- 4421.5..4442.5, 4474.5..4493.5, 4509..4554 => -0.1 angstroms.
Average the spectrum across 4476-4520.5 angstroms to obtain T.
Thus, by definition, 0.545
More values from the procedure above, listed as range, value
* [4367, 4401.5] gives 0.495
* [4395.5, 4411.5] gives 0.496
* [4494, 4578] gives 0.542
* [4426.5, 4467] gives 0.516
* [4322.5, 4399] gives 0.484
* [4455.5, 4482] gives 0.523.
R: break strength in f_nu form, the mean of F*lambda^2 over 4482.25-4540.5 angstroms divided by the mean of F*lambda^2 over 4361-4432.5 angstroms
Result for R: 1.12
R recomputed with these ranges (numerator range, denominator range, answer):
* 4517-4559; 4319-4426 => 1.17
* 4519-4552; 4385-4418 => 1.14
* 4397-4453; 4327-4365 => 1.12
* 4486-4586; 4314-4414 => 1.20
